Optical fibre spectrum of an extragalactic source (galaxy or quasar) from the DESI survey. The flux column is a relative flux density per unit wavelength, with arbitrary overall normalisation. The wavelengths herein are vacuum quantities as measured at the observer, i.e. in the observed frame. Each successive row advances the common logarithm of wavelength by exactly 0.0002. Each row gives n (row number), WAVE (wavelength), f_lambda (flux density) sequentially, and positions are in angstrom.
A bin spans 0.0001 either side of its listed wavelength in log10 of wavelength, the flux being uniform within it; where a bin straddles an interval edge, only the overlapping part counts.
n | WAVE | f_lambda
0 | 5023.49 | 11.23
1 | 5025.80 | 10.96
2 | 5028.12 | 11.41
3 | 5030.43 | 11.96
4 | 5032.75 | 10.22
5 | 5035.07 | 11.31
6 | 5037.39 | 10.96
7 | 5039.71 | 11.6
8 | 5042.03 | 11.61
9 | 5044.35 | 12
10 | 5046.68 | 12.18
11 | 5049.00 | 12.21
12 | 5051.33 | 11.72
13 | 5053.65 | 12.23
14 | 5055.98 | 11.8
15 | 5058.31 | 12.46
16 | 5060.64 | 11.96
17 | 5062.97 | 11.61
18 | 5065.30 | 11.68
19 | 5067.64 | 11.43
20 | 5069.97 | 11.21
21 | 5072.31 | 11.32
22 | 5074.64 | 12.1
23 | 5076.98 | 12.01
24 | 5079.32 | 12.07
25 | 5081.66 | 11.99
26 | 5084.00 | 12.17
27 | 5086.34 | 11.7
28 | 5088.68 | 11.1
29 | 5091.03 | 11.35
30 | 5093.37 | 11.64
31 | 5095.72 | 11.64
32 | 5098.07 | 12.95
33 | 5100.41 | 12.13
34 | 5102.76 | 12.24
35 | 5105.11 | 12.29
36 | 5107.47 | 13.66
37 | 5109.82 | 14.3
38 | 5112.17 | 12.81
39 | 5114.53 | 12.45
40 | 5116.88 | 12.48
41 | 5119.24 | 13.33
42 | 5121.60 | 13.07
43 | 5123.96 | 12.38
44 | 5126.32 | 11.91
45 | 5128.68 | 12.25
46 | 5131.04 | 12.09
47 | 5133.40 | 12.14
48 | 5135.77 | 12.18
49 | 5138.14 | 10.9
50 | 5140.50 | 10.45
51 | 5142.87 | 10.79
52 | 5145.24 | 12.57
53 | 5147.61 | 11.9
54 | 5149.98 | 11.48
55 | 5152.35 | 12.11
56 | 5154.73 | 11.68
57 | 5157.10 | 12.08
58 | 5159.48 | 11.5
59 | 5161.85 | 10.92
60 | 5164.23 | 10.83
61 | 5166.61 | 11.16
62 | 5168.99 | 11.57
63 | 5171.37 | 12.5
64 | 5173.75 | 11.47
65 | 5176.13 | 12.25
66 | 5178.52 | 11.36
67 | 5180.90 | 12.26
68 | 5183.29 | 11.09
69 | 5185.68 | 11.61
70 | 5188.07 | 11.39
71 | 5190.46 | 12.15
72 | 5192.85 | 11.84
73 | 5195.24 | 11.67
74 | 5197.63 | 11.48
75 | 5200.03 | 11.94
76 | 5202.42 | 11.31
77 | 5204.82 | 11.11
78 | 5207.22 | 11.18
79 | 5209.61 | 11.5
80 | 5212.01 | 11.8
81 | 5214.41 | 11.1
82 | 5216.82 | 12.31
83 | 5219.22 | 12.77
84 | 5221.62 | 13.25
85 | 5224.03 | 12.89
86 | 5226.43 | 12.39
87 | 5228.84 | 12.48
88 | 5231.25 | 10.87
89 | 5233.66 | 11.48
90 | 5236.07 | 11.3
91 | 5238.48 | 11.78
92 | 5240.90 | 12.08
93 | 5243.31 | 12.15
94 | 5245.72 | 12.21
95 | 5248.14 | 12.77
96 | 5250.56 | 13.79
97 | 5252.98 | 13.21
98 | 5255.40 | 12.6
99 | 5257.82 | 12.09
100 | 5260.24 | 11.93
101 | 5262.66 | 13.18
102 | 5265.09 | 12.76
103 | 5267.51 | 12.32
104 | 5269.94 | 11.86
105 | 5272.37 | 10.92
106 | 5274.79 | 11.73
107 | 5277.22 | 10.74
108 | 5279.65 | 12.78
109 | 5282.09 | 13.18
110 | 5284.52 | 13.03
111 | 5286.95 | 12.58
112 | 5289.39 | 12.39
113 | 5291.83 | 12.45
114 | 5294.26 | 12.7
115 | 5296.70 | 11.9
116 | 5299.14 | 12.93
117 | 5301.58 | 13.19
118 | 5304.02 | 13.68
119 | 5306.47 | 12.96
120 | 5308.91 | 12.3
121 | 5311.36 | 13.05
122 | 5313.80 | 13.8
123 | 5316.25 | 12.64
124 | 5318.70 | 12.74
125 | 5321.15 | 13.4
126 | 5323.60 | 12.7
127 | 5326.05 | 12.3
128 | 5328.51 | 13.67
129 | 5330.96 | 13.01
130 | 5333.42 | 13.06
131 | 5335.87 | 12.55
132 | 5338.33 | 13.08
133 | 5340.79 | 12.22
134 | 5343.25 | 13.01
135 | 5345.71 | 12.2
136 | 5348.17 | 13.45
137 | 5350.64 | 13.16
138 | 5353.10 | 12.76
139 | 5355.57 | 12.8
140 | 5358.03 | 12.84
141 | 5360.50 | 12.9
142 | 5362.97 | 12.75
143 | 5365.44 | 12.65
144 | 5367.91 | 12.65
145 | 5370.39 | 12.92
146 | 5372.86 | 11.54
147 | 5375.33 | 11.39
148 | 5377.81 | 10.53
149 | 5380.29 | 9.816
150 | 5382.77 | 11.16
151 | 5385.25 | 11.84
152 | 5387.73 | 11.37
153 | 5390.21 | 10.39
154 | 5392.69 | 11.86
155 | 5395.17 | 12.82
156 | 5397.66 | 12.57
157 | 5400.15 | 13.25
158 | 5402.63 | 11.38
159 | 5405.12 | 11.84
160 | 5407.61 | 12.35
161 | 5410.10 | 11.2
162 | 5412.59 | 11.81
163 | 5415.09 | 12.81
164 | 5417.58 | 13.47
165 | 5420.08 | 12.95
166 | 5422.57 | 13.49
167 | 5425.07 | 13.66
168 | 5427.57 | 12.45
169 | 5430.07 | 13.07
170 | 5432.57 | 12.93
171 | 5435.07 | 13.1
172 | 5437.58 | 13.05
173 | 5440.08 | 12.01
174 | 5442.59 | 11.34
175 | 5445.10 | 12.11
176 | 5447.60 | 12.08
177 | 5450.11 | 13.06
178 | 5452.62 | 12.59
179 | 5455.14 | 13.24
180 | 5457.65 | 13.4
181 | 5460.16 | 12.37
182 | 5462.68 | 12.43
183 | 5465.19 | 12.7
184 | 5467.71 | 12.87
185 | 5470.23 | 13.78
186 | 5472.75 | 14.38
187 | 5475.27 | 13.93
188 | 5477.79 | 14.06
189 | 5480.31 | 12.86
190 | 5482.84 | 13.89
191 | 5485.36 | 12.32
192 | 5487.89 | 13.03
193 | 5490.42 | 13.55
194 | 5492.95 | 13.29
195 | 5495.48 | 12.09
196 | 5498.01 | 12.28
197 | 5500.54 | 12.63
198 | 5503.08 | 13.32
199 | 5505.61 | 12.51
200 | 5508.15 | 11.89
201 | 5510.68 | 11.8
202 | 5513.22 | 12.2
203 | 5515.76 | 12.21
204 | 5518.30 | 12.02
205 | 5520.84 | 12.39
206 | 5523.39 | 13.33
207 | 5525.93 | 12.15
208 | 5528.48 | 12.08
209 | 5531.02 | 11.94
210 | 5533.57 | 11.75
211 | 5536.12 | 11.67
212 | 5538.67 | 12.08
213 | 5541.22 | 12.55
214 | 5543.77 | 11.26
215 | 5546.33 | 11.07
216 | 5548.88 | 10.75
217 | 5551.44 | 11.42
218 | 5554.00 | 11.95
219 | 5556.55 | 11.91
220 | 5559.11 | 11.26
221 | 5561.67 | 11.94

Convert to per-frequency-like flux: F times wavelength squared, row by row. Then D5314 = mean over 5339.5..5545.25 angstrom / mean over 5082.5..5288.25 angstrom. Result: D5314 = 1.14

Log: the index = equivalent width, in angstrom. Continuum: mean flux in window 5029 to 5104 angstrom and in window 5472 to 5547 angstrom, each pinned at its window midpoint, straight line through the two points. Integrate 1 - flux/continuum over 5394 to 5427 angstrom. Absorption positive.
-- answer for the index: -0.6 angstrom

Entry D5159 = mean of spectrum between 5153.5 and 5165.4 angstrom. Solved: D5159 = 11.4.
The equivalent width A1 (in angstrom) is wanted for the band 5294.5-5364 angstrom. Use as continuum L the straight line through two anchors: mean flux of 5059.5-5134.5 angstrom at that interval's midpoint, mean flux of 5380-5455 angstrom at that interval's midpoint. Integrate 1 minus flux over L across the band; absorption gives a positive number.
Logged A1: -3.5 angstrom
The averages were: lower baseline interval 12.2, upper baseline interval 12.3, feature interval 12.9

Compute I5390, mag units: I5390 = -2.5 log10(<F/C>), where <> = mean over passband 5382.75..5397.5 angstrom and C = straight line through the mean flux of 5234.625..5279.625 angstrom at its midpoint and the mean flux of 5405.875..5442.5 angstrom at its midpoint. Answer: 0.08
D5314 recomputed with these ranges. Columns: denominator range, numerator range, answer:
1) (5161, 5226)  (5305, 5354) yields 1.16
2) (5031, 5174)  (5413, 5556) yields 1.22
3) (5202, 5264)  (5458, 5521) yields 1.16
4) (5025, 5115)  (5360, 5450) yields 1.17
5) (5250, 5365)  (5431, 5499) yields 1.08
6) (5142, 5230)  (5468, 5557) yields 1.20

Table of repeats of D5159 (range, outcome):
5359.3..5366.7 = 12.8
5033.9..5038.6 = 11.1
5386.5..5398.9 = 11.8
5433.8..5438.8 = 13.1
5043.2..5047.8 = 12.1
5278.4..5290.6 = 12.8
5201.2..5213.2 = 11.4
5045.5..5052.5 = 12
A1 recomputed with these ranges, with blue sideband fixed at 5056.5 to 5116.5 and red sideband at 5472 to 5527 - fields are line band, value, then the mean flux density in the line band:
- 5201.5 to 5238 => 1.4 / 11.9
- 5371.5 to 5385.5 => 1.8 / 11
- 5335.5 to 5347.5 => -0.1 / 12.7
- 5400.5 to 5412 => 0.8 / 11.8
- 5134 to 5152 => 1.0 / 11.5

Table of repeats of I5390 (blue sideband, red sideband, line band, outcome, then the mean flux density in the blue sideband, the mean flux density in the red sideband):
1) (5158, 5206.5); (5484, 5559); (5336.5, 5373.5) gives -0.08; 11.6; 12.2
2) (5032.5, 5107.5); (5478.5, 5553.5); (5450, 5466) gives -0.05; 11.8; 12.3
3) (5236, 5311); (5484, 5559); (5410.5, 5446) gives -0.04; 12.5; 12.2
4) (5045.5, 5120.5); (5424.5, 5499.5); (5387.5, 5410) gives 0.07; 12.1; 12.9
